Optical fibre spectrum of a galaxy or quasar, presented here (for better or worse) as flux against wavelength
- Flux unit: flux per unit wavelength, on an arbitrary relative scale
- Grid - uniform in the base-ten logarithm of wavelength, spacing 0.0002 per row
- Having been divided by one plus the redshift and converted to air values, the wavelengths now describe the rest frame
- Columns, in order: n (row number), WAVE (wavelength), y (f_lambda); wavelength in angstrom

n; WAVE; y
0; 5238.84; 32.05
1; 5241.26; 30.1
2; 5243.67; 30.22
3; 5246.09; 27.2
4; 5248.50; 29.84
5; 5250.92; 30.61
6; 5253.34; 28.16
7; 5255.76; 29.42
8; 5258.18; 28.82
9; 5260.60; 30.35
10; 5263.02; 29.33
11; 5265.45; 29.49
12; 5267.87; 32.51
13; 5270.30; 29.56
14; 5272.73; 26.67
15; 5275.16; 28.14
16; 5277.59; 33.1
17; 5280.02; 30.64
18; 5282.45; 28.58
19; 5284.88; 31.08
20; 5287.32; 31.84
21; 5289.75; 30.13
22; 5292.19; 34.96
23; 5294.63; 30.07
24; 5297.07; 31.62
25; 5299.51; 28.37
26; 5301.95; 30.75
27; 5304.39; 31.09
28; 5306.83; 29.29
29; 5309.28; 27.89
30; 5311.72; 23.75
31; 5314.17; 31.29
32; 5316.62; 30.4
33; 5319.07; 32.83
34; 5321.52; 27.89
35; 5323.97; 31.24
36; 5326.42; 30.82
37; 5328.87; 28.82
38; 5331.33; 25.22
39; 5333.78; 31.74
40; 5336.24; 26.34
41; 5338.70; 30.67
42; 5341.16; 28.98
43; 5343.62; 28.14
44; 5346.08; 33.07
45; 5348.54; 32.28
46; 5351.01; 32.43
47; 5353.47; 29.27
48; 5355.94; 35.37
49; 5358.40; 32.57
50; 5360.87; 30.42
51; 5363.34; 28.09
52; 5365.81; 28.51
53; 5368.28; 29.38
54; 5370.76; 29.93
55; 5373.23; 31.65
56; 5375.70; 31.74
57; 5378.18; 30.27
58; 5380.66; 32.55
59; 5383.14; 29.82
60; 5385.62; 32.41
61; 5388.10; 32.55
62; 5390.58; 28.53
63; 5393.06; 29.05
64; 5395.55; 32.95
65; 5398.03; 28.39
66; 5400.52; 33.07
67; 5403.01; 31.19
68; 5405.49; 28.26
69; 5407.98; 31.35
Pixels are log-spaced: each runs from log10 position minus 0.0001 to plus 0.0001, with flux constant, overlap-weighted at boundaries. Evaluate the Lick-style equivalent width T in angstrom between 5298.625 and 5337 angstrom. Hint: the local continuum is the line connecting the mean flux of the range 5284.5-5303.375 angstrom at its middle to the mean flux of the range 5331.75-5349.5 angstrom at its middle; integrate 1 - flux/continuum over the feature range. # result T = 1.54 angstrom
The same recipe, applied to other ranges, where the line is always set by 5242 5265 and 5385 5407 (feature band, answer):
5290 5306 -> -0.7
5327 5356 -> 0.2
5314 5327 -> -0.3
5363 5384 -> 0.1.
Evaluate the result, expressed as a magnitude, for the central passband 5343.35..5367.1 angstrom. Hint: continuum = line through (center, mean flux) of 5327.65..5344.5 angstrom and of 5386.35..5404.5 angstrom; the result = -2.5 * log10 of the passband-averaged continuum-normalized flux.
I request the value -0.07 mag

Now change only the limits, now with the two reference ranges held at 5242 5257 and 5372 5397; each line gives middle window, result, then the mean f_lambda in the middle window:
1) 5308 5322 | 0.04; 29.1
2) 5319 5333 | 0.04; 29.3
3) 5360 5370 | 0.06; 29.1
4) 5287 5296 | -0.07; 31.7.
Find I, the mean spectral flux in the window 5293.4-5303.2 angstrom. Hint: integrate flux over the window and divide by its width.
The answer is 30.2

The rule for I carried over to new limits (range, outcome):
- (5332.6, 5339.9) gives 29.5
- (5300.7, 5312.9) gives 28.6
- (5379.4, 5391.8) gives 31.2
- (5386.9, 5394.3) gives 30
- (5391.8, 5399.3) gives 30.1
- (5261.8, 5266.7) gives 29.5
